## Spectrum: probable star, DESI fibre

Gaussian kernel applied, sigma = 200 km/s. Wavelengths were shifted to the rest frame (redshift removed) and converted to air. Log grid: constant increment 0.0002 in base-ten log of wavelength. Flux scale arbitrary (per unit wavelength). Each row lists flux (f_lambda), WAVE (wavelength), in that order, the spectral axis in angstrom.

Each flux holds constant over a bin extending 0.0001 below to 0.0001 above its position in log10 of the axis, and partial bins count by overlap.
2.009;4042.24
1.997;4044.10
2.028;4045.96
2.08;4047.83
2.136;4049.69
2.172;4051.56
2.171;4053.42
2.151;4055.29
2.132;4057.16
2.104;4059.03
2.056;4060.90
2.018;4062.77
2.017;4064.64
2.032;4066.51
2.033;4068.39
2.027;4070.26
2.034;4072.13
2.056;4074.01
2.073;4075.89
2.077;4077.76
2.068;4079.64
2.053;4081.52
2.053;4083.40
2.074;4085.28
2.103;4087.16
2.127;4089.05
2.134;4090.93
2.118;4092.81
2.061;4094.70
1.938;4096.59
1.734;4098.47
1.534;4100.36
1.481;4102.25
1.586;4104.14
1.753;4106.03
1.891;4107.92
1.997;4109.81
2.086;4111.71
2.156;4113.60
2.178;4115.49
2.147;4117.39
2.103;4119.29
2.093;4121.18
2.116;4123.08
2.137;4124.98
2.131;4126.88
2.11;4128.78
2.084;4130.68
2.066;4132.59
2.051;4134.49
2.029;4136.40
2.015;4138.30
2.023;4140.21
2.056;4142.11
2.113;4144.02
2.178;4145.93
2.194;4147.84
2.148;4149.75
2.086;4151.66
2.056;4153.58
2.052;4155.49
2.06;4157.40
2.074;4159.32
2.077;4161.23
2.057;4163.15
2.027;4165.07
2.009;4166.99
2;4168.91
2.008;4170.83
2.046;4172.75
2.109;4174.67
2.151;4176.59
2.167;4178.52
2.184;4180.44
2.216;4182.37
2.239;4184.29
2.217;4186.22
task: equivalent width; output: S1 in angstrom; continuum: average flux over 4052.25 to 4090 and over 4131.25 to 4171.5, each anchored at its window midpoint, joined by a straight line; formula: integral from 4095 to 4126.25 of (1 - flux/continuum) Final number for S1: 2.0 angstrom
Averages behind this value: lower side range 2.07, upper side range 2.07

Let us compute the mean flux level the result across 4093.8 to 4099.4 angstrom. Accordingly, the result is 1.91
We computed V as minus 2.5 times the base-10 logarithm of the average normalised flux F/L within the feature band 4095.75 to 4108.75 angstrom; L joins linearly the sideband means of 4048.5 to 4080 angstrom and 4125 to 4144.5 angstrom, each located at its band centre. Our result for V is 0.22 mag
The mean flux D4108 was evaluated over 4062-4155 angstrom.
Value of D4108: 2.03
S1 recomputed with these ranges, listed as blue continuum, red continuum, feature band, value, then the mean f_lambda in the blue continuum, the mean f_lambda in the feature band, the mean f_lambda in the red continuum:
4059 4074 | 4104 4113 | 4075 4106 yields 0.3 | 2.04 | 1.94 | 1.9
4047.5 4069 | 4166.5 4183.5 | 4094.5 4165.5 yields 2.8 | 2.09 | 2.02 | 2.1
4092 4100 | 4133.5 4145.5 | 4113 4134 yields -1.2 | 1.93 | 2.12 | 2.05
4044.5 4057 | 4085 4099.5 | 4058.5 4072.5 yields 0.3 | 2.12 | 2.04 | 2.03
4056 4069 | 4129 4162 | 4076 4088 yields 0.0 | 2.06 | 2.07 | 2.08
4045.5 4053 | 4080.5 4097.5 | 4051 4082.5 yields 0.3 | 2.11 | 2.07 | 2.07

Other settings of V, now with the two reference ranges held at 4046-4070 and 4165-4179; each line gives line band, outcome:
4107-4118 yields 0.00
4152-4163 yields 0.00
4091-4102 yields 0.11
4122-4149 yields -0.01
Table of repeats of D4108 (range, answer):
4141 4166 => 2.09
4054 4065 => 2.08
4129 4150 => 2.09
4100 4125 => 1.95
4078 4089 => 2.07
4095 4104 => 1.69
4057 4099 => 2.05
